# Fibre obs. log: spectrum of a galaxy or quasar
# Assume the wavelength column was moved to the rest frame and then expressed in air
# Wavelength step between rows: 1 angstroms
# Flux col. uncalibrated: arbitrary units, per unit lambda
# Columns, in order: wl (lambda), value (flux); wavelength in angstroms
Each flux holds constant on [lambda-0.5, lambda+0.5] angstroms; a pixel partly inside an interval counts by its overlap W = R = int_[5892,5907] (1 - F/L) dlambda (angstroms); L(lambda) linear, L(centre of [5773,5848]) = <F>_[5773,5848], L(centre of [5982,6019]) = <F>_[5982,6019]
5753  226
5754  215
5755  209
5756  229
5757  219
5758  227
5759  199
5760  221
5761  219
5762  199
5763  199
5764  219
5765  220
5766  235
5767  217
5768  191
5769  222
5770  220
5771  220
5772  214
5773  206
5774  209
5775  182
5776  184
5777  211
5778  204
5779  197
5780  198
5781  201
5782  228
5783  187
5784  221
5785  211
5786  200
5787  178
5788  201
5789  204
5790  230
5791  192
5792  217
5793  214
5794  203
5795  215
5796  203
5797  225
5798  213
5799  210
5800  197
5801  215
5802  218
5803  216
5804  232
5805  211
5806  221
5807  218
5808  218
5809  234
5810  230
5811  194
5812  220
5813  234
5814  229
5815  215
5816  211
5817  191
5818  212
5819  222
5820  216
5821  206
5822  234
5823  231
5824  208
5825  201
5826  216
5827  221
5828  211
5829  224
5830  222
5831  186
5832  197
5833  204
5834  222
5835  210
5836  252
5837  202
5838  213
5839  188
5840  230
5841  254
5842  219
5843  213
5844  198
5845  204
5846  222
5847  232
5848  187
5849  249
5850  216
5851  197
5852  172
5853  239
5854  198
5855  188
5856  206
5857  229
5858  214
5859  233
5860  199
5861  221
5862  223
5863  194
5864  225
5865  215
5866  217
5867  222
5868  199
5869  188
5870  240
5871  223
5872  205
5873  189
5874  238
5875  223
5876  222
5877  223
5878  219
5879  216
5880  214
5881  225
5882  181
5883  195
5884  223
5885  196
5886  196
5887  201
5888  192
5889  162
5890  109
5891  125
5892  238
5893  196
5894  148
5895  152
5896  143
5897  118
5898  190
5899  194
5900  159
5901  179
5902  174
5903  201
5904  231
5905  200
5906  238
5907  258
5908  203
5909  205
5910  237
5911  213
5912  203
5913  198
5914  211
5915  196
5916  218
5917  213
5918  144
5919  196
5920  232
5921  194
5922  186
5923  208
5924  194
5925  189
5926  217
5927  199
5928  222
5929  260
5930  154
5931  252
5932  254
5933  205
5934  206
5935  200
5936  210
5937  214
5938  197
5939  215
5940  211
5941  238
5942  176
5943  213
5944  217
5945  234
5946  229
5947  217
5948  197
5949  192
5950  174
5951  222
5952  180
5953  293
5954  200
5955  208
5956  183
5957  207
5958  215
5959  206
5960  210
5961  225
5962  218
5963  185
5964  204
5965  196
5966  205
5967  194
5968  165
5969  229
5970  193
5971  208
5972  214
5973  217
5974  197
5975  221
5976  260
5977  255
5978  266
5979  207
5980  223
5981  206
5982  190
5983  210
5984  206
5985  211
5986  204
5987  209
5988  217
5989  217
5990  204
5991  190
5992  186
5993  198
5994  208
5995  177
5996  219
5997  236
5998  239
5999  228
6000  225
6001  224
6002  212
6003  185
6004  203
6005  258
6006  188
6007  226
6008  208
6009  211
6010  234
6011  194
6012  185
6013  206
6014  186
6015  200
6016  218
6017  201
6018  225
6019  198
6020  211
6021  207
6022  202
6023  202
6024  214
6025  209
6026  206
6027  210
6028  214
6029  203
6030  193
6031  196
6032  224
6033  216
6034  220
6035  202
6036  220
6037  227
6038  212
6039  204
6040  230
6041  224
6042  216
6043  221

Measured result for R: 1.9 angstroms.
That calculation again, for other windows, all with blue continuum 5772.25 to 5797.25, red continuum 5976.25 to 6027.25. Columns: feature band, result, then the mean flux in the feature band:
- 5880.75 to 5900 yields 2.9 angstroms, 177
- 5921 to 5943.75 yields -0.1 angstroms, 210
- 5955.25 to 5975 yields 0.5 angstroms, 204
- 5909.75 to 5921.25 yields 0.2 angstroms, 204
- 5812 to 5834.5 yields -0.9 angstroms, 214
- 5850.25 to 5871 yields -0.4 angstroms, 211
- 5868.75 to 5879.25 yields -0.5 angstroms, 218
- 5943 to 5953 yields -0.1 angstroms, 212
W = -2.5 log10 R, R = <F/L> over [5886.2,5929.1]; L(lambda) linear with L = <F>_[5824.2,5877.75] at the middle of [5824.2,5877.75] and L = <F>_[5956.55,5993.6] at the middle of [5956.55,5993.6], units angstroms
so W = 0.10 mag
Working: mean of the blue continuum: 214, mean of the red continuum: 210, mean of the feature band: 193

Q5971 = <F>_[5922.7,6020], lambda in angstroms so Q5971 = 211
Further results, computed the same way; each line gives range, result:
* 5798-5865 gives 215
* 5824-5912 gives 205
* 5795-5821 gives 216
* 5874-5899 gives 189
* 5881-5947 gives 200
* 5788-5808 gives 213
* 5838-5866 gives 214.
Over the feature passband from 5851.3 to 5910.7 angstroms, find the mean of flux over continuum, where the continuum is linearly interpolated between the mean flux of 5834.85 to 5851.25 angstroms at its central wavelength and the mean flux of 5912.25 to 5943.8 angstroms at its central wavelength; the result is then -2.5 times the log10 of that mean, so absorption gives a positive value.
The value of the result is 0.06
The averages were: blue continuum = 217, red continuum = 207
